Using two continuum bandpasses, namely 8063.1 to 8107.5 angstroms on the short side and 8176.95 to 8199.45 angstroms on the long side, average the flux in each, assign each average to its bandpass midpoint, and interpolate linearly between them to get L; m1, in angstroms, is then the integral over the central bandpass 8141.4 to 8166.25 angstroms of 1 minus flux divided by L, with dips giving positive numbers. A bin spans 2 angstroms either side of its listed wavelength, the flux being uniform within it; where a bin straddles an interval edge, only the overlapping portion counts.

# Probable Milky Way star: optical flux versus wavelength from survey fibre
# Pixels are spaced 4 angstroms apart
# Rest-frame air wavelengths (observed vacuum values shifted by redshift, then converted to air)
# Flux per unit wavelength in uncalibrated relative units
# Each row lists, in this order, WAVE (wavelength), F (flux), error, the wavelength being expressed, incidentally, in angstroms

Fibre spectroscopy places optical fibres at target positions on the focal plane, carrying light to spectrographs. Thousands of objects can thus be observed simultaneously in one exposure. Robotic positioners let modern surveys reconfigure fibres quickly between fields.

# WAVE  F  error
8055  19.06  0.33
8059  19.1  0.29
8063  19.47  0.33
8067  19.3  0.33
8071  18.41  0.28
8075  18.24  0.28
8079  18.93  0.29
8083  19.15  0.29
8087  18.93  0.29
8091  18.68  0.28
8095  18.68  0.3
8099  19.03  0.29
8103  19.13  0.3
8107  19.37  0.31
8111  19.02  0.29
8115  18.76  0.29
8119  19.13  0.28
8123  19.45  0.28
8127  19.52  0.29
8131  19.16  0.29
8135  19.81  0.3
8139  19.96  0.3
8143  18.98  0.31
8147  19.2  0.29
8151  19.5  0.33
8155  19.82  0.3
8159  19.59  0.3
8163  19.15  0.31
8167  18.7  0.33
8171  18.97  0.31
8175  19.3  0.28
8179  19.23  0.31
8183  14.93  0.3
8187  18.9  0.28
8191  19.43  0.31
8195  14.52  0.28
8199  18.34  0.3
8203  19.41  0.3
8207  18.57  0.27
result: -1.9 angstroms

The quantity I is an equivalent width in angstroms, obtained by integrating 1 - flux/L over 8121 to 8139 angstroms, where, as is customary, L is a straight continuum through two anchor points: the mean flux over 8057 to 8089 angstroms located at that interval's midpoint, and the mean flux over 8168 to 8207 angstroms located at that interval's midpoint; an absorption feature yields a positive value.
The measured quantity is -0.96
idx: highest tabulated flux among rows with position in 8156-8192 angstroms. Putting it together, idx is 19.59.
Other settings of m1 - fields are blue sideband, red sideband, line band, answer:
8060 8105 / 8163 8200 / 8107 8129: -0.7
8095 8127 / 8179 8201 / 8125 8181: -3.5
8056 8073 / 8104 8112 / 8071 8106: 0.6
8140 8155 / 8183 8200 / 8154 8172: -0.5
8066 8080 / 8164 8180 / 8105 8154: -1.2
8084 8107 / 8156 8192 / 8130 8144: -0.5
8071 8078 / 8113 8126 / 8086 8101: -0.1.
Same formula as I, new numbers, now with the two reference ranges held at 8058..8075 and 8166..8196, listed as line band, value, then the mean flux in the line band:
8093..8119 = -0.48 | 19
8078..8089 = -0.10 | 19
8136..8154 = -1.07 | 19.5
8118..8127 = -0.40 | 19.4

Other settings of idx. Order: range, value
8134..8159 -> 19.96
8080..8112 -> 19.37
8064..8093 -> 19.3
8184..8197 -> 19.43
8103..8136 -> 19.81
